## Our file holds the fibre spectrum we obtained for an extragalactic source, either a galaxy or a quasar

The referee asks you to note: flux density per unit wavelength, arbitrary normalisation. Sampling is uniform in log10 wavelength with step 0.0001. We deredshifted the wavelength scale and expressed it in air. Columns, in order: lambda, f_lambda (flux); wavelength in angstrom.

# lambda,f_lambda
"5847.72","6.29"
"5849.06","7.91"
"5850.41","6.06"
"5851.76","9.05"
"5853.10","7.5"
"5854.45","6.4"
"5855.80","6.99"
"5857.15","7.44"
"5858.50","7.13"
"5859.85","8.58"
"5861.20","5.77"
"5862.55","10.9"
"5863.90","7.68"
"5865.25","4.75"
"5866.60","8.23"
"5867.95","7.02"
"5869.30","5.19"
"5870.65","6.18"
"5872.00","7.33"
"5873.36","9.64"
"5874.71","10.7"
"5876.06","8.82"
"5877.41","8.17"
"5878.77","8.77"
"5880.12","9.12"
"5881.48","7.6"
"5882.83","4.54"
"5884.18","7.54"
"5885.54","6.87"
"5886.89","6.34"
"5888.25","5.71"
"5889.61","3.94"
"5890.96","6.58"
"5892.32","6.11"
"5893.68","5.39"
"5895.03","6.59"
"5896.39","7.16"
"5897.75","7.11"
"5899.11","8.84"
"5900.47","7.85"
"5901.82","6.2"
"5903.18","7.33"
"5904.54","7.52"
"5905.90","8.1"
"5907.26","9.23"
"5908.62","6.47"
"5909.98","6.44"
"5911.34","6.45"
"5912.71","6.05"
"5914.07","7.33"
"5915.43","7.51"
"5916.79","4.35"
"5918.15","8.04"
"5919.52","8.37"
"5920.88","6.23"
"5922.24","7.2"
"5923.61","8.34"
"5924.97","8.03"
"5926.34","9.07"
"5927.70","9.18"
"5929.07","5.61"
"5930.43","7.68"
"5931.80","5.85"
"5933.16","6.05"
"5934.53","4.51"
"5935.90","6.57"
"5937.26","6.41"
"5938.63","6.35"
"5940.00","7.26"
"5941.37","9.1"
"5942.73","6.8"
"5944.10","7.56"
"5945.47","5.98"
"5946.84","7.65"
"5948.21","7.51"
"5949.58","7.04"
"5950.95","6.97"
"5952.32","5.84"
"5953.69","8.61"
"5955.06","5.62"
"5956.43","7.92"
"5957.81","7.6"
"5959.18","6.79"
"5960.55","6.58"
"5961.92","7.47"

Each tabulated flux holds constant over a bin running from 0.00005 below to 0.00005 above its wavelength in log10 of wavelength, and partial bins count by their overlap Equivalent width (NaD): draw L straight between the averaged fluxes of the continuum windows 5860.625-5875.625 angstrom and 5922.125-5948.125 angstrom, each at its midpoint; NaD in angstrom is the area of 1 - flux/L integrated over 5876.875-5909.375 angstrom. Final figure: 1.7 angstrom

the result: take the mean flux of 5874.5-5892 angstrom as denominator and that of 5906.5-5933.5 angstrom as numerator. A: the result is 1.00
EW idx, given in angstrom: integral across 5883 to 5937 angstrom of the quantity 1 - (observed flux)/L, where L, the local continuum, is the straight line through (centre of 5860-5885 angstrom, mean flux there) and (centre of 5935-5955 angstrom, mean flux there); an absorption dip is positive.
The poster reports 3.34 angstrom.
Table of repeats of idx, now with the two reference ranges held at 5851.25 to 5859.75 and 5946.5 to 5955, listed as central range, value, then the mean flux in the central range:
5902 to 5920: 0.4 angstrom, 7.13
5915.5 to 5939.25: 0.9 angstrom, 6.95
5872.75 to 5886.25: -1.4 angstrom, 8.17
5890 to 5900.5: 0.7 angstrom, 6.82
